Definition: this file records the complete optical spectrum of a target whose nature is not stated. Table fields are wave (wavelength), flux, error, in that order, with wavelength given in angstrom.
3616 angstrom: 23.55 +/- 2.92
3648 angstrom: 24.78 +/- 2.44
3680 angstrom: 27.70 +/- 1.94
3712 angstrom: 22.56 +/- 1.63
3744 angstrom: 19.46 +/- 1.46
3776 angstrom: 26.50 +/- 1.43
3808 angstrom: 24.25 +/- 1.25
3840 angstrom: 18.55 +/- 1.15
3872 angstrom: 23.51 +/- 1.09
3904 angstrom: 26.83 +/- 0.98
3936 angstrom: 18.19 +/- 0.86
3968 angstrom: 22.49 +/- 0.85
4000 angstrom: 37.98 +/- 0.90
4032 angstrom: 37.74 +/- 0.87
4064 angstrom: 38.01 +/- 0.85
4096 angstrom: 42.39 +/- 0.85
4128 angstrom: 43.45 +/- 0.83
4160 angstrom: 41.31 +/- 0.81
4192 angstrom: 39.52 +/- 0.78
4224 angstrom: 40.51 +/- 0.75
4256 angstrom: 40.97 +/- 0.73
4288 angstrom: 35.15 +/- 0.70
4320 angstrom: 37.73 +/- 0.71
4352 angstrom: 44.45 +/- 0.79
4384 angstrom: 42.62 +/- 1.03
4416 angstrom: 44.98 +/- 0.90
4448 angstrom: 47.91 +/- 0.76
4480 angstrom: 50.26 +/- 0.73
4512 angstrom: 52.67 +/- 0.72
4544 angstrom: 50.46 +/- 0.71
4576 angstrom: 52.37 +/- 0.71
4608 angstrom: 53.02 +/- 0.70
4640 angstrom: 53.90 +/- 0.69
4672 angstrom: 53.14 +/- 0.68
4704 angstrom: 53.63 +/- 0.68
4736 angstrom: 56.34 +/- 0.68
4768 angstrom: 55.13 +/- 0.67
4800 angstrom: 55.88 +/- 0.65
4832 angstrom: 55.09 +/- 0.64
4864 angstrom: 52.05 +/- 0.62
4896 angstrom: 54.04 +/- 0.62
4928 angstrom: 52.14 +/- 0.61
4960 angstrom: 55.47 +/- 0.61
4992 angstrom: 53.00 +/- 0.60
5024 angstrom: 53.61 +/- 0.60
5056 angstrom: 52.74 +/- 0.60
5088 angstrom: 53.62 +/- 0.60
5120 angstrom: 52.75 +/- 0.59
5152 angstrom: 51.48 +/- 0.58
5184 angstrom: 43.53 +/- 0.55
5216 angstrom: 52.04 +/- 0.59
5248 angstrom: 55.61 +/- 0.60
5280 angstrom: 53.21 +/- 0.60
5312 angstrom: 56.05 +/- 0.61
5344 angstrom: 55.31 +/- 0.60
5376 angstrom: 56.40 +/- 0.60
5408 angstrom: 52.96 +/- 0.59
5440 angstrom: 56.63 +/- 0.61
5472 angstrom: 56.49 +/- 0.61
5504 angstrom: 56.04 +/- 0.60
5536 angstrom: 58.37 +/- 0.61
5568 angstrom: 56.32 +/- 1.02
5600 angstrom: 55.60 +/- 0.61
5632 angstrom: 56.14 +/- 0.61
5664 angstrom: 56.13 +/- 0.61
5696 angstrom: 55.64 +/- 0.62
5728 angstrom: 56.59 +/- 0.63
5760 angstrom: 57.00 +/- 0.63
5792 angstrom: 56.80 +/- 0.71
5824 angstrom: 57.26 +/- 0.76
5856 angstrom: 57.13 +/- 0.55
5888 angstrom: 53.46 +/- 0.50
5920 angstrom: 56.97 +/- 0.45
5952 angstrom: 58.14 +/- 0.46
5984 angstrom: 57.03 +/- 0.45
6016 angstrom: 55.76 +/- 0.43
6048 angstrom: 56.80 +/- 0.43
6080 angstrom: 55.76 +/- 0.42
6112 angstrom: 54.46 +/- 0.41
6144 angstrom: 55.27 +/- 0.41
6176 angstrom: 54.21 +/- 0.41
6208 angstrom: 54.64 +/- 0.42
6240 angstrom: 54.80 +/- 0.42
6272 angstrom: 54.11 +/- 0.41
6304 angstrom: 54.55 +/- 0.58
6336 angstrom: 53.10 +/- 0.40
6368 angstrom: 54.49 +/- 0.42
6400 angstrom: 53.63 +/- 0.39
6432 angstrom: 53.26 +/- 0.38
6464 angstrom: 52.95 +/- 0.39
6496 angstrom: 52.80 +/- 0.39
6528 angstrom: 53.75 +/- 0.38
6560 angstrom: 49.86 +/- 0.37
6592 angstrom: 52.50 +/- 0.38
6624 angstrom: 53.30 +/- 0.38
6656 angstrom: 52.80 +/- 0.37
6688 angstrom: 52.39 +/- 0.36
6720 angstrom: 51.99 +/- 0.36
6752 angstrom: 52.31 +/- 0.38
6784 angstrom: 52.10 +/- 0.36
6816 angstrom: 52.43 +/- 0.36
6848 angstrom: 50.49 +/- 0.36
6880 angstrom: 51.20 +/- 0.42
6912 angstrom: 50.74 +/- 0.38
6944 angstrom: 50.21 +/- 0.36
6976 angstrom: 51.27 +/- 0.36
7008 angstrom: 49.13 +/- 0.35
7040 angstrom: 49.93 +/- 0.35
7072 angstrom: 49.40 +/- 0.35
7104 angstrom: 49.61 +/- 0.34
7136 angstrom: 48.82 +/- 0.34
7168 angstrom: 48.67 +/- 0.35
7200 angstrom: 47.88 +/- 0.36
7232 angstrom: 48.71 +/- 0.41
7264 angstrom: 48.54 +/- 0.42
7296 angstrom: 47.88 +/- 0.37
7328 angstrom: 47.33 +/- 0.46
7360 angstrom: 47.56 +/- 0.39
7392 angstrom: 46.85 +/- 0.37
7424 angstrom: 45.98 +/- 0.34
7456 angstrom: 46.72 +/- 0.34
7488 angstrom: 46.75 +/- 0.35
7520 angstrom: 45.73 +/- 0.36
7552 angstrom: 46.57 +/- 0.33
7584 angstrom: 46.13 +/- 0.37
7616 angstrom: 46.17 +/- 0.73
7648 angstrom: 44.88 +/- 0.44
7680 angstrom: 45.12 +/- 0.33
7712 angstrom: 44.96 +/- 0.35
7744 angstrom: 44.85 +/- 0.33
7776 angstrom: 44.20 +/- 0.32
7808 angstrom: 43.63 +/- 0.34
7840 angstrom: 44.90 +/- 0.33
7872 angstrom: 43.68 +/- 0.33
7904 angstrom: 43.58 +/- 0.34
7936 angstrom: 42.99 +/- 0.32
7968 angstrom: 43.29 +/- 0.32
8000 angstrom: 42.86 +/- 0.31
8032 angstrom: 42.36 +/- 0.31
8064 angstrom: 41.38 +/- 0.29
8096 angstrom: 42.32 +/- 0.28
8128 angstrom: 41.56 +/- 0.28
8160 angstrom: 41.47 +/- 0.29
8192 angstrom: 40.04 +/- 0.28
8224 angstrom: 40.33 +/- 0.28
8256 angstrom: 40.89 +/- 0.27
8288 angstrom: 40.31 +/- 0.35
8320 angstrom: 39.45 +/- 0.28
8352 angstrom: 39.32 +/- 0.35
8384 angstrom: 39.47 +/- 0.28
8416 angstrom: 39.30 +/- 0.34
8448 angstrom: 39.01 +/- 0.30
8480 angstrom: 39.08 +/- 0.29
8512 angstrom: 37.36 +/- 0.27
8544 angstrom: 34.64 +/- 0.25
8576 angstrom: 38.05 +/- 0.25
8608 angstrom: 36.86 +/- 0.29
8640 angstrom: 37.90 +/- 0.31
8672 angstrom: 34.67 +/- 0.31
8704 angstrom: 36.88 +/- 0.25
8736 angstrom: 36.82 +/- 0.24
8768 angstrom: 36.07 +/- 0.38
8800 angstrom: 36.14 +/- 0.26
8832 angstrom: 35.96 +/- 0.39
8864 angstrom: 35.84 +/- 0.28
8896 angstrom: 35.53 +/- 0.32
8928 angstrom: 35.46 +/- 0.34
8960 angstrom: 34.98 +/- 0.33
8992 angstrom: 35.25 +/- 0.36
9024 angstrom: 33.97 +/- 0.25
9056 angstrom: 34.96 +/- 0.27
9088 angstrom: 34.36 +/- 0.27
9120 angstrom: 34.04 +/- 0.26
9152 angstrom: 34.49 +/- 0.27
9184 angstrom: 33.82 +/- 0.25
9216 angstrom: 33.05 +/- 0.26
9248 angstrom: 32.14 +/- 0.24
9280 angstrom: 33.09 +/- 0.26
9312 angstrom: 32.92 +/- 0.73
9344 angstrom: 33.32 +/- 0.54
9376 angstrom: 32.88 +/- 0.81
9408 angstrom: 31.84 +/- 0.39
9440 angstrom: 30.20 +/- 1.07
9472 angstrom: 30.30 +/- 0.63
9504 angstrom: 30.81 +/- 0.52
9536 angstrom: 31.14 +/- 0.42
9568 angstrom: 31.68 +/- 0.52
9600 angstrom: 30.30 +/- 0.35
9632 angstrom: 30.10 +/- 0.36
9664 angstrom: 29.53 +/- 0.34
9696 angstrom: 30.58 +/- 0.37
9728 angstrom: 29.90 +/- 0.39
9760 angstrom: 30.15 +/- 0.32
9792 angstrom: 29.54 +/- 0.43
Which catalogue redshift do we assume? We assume 0.00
